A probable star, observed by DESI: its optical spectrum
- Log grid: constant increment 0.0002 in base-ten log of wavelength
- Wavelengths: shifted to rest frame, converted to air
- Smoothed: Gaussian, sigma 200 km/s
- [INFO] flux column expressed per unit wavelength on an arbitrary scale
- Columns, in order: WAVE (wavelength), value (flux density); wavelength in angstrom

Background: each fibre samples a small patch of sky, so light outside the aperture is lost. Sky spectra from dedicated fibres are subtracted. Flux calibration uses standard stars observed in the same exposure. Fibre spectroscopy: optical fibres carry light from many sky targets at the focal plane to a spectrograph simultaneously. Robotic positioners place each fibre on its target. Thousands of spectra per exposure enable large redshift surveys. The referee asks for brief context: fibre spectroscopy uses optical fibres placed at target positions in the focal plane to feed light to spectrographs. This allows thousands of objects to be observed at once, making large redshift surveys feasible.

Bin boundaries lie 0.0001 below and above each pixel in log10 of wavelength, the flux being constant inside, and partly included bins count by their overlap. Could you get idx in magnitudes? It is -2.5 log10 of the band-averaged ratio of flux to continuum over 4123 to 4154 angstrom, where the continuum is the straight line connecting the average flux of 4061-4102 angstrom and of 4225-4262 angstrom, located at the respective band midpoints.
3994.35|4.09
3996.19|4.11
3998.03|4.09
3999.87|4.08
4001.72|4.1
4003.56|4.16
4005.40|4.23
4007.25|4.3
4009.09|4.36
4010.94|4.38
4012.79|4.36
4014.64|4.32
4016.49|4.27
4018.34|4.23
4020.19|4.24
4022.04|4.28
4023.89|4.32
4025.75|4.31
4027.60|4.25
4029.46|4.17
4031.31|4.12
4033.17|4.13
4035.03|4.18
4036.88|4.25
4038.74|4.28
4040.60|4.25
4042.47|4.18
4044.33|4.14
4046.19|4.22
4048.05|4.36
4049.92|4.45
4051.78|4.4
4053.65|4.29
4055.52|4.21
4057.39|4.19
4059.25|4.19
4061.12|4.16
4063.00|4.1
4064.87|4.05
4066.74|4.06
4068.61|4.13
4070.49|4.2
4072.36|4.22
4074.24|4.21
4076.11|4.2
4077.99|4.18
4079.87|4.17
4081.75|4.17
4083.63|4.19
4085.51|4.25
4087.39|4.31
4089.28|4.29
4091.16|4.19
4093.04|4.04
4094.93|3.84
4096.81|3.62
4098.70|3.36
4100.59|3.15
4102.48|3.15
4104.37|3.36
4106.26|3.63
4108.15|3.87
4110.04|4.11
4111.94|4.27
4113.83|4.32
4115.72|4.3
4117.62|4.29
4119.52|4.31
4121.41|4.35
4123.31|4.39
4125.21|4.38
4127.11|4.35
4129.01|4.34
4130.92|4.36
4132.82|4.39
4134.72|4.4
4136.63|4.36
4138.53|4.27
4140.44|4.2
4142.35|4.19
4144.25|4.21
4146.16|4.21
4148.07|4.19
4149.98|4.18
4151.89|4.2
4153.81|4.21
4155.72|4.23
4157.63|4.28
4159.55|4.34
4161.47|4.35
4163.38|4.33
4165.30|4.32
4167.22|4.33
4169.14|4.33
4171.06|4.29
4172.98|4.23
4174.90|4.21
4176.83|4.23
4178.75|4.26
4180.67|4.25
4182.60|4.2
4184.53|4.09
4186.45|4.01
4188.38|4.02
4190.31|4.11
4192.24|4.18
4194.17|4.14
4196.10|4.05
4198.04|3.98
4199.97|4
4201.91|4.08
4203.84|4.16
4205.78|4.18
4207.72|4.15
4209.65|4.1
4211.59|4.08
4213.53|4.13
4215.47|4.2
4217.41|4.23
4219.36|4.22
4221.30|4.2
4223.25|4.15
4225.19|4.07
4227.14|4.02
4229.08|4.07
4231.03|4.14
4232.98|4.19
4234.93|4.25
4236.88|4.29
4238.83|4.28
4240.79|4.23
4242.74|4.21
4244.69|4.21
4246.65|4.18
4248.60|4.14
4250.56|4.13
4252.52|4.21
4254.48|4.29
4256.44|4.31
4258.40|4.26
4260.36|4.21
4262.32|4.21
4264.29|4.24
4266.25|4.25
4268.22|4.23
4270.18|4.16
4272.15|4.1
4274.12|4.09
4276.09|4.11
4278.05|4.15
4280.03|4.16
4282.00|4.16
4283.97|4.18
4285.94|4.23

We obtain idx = -0.05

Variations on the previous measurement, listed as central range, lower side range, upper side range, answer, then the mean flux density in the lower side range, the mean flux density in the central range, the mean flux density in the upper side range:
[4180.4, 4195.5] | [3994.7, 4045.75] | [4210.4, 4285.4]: 0.02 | 4.22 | 4.12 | 4.18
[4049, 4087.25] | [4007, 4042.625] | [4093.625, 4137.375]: -0.01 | 4.26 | 4.2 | 4.04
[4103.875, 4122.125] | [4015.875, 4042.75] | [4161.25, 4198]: 0.03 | 4.23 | 4.1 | 4.2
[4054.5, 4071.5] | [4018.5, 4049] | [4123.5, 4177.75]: 0.03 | 4.23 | 4.14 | 4.28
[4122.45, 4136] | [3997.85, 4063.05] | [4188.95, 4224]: -0.05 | 4.24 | 4.37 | 4.13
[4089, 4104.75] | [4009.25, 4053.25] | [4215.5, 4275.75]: 0.16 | 4.27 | 3.65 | 4.19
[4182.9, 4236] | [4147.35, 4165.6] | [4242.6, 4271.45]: 0.03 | 4.26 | 4.12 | 4.21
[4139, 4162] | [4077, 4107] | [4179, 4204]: -0.06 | 3.87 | 4.23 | 4.1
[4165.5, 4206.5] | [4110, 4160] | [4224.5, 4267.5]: 0.02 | 4.28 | 4.16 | 4.2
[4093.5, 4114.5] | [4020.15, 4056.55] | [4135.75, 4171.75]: 0.15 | 4.25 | 3.7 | 4.26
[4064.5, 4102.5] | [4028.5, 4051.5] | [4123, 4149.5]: 0.06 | 4.23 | 4.02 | 4.3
